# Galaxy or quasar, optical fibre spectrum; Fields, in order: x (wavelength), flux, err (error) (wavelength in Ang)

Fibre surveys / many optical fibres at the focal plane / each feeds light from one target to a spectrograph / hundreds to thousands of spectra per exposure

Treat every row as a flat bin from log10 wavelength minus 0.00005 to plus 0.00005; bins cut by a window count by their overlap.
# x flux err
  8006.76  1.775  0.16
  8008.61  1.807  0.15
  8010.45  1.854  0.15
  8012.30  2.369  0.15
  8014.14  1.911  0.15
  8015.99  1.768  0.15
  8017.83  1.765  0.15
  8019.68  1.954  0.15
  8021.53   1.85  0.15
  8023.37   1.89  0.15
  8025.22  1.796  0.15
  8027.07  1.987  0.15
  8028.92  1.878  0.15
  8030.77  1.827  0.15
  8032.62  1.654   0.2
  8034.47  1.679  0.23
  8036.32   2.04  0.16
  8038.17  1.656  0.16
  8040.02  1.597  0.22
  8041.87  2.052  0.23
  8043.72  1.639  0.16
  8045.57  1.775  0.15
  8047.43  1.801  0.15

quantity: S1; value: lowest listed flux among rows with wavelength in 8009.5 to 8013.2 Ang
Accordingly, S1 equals 1.854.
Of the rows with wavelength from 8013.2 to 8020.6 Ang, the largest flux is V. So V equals 1.954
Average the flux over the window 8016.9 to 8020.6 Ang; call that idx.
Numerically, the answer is 1.86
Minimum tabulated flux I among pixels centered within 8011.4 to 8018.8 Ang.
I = 1.765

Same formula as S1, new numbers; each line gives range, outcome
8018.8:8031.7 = 1.796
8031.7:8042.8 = 1.597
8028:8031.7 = 1.827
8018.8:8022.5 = 1.85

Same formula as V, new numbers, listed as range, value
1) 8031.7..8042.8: 2.052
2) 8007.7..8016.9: 2.369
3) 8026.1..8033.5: 1.987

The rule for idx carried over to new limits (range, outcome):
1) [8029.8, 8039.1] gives 1.77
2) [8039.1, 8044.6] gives 1.76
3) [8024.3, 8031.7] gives 1.87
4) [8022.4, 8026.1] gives 1.85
